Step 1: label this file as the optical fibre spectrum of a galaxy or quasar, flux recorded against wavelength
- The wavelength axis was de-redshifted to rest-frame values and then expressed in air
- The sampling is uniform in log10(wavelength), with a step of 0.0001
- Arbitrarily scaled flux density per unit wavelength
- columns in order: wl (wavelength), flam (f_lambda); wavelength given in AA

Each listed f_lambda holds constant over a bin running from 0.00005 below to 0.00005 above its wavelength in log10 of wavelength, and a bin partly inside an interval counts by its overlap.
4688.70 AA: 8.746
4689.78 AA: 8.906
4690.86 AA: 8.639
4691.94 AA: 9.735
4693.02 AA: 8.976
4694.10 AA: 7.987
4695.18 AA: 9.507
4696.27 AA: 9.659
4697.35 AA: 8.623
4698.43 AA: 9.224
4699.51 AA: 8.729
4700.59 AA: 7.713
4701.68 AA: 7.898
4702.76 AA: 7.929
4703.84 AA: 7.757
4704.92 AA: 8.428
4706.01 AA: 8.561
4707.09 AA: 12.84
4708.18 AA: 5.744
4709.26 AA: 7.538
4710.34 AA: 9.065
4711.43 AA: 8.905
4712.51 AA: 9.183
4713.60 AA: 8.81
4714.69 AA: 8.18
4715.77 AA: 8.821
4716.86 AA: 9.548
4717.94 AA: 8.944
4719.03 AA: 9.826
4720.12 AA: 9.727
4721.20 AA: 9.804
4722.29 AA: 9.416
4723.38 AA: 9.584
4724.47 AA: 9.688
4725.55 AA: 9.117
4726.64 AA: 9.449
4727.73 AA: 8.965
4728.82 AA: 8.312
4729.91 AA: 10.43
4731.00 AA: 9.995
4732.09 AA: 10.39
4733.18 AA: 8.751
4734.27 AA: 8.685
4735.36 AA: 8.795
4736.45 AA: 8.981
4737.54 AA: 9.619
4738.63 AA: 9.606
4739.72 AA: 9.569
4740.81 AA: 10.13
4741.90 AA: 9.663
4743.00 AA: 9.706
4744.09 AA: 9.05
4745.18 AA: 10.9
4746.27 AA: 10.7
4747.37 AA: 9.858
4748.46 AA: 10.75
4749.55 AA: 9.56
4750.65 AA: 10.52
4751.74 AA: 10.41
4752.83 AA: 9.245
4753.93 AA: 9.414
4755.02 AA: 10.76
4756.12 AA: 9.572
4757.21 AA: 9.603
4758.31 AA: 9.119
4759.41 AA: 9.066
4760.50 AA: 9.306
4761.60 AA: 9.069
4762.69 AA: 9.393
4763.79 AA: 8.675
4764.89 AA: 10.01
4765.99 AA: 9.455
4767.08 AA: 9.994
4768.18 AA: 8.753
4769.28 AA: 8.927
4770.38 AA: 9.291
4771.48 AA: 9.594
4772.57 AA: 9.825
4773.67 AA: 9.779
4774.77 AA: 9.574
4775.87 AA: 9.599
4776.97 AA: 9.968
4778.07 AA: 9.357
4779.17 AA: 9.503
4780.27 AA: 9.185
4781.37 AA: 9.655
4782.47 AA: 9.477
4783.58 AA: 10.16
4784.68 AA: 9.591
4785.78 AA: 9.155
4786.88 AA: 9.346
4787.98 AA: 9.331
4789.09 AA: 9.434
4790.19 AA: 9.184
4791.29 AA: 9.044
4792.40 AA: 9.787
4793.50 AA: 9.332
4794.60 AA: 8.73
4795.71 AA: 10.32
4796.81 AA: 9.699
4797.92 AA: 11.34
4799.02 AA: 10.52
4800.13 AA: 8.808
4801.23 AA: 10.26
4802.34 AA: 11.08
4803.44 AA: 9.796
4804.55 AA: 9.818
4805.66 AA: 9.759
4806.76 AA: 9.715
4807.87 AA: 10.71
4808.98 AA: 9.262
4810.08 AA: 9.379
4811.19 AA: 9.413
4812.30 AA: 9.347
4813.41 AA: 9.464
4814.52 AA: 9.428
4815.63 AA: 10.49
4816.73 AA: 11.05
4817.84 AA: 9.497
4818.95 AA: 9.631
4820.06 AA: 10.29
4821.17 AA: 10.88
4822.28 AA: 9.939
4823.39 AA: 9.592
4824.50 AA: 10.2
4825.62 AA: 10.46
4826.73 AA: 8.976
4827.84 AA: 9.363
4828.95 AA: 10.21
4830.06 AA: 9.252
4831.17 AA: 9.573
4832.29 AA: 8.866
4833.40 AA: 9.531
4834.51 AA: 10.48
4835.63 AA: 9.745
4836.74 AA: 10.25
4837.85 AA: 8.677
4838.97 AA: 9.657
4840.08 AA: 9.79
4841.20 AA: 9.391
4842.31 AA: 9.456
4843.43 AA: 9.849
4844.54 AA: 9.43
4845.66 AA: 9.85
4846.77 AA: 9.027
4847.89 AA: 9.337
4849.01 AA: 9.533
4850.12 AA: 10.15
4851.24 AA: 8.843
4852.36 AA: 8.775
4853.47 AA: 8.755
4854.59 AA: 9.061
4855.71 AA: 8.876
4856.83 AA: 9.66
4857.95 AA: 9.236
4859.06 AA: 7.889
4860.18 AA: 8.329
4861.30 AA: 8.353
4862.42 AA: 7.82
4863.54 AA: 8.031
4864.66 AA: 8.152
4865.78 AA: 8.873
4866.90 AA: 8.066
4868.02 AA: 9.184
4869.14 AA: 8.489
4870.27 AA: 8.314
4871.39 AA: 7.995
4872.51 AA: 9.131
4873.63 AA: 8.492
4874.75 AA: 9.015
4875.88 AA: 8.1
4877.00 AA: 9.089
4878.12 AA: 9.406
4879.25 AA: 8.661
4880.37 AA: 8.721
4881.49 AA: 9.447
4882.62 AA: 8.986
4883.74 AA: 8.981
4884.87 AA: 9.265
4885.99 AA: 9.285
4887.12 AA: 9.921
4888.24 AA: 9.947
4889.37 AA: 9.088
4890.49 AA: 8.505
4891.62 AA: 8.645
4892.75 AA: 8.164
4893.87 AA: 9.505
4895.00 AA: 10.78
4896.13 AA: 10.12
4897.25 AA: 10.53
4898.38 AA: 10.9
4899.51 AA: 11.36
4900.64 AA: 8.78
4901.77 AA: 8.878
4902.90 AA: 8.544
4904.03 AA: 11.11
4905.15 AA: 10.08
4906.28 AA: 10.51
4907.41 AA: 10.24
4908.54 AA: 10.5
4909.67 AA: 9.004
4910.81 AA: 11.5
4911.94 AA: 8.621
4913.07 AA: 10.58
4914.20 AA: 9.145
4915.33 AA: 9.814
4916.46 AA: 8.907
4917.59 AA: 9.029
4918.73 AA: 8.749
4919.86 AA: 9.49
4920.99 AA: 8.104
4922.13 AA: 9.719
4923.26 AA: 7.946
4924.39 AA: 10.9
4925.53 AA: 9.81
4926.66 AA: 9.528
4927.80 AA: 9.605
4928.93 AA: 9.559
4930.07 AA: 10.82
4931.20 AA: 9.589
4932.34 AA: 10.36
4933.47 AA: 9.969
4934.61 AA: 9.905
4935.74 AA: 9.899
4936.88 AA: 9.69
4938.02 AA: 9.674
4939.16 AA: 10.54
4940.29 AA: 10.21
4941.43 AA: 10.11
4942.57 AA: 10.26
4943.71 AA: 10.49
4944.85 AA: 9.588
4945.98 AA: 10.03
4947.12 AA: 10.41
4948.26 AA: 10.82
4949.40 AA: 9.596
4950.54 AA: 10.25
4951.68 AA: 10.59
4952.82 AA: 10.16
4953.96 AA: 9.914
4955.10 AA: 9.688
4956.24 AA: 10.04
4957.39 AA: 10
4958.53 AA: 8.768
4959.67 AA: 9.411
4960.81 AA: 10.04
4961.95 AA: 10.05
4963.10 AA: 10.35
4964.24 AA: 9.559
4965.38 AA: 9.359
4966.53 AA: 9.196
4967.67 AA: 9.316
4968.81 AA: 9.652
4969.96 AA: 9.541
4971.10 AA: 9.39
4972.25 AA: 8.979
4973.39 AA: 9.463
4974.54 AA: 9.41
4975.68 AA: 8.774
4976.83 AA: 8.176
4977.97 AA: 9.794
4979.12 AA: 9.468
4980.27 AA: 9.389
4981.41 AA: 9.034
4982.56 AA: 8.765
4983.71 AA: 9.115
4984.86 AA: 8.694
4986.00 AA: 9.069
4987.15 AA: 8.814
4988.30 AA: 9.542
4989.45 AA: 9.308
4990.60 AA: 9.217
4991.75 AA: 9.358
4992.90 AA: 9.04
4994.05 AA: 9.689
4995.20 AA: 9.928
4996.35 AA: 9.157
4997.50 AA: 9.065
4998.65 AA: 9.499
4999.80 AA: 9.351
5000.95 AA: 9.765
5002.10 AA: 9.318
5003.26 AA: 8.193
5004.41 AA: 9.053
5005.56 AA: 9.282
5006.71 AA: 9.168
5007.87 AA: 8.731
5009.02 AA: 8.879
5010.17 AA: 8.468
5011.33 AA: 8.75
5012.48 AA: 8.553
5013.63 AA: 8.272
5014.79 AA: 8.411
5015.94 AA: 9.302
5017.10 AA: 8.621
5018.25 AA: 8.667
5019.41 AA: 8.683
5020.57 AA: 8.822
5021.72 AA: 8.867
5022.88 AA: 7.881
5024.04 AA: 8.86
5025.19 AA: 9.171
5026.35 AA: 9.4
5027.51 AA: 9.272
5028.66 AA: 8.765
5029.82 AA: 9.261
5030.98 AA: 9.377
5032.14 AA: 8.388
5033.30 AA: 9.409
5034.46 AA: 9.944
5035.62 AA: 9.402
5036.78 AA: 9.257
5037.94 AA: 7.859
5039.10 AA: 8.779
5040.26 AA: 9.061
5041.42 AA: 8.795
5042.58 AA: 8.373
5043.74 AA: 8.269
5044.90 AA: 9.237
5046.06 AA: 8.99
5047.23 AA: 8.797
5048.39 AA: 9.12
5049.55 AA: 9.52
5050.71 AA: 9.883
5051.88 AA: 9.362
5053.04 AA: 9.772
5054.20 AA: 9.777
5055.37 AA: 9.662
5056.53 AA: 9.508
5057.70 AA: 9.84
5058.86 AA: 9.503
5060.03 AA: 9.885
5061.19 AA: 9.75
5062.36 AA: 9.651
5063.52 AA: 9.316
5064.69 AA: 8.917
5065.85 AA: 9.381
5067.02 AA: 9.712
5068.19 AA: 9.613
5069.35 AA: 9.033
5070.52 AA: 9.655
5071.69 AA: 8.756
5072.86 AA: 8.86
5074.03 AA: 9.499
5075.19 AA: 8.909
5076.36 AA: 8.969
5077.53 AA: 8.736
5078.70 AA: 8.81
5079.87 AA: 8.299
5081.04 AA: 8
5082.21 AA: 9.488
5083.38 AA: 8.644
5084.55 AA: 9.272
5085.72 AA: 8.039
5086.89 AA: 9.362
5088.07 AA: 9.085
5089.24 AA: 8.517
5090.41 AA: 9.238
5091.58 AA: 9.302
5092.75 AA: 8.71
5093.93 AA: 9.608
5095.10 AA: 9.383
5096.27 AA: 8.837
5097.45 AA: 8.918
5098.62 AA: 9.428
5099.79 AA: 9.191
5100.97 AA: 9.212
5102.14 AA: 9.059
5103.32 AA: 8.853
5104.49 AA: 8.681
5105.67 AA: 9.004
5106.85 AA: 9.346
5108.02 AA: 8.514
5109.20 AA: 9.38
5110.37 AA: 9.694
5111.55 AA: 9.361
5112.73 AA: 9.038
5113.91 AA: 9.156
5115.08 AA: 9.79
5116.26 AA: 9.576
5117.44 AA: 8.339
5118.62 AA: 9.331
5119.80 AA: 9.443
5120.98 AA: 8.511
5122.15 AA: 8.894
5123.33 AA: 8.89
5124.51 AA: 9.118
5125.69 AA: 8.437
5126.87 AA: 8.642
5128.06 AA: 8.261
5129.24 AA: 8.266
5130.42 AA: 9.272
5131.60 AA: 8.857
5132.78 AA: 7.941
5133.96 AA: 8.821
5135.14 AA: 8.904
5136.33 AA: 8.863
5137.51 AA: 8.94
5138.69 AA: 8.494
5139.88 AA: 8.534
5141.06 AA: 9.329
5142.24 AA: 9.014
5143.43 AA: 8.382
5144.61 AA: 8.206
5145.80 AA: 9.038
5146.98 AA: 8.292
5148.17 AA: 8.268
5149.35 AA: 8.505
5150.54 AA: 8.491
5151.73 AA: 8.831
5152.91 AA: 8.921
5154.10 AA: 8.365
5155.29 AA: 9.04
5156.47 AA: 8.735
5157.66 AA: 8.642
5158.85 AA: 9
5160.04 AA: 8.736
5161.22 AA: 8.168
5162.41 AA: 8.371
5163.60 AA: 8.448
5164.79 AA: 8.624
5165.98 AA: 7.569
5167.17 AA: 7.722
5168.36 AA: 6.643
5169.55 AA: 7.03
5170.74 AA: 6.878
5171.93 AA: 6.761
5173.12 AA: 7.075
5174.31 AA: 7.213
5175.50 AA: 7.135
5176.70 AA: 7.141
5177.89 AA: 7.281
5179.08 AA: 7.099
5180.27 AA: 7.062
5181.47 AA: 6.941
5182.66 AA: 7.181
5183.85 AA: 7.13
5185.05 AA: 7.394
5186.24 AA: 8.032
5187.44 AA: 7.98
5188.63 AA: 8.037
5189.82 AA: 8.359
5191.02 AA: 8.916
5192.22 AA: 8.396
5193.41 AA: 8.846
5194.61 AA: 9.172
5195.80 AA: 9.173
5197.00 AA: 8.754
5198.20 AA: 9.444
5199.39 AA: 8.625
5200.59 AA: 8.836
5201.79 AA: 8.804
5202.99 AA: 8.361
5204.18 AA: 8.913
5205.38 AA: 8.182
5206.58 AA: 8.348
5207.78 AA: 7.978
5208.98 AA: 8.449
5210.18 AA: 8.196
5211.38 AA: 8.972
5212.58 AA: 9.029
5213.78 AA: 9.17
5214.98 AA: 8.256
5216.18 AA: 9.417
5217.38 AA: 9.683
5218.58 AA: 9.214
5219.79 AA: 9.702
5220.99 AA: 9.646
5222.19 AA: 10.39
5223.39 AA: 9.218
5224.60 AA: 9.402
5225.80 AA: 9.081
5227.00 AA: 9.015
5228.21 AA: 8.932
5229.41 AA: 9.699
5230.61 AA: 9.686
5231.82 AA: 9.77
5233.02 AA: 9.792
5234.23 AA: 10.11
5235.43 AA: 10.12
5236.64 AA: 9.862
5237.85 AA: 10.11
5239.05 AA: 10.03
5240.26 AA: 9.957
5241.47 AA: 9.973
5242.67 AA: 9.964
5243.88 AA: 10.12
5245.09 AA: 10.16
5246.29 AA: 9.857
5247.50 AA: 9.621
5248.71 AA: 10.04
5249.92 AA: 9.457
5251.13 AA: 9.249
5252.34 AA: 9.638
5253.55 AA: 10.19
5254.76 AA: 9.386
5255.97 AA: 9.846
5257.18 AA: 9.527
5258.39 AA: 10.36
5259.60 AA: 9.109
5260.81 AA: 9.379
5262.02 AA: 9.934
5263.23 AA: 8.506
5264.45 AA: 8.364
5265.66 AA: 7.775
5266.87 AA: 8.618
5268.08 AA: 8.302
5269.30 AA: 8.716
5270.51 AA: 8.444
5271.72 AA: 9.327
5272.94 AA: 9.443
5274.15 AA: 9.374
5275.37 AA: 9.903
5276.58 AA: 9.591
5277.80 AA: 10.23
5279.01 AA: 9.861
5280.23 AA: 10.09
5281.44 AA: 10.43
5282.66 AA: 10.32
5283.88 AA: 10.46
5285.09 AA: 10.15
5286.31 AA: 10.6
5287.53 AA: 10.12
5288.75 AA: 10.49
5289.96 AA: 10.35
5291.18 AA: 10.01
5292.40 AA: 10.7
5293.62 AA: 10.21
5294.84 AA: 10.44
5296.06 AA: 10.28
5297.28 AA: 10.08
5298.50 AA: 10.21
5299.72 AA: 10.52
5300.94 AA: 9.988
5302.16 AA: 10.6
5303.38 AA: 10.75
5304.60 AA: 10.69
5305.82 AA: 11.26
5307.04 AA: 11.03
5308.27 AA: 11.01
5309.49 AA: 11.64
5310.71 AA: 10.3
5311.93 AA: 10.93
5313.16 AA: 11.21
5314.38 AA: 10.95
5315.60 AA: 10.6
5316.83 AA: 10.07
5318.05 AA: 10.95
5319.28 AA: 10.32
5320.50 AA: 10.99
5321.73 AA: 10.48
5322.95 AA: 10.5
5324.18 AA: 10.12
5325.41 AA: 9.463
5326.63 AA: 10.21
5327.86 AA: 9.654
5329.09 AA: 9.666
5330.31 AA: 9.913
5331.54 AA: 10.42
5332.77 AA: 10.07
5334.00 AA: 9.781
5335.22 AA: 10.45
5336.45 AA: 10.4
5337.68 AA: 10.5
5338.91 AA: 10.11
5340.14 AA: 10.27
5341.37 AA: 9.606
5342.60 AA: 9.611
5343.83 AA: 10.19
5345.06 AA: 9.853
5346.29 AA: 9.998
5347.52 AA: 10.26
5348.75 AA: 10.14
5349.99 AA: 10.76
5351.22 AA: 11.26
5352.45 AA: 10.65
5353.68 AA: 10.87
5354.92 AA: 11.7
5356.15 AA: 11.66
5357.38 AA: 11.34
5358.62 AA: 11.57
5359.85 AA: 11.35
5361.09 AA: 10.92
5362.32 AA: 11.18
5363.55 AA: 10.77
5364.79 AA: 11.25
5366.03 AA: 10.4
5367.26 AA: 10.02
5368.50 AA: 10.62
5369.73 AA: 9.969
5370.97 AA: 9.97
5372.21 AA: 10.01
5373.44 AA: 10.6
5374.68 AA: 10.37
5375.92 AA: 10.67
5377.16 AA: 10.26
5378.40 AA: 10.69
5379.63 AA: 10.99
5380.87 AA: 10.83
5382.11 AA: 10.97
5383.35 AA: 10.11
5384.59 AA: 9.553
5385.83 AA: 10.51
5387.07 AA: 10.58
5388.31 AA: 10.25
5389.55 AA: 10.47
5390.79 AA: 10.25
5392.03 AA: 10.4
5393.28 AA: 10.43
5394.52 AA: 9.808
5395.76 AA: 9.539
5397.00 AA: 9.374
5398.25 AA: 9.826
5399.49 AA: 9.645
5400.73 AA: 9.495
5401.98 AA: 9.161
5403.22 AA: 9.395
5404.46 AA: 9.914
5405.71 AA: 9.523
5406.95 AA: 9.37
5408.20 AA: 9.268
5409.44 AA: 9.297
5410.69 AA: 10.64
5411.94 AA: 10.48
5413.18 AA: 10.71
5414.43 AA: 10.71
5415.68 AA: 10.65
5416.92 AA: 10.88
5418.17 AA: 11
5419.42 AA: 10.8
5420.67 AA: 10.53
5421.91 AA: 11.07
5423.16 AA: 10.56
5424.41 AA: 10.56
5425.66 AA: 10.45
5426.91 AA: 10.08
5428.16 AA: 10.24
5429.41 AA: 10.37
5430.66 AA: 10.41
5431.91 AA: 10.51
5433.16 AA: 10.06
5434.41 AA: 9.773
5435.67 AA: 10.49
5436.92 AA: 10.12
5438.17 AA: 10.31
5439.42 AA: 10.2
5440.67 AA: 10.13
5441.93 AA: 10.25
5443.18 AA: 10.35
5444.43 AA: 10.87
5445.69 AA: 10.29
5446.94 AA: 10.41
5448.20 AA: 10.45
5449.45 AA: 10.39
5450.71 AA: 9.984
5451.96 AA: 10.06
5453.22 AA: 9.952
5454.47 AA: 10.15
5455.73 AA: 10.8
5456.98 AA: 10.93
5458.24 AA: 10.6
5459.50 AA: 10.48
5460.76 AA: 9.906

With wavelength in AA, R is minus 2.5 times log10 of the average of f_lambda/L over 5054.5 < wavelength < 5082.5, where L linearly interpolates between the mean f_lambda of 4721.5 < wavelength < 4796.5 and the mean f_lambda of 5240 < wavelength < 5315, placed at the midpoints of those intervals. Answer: 0.06 mag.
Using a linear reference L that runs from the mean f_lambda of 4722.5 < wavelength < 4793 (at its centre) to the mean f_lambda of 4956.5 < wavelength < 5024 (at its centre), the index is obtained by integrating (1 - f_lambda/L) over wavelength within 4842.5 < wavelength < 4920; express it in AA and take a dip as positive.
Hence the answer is 0.8 AA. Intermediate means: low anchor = 9.55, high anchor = 9.14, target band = 9.24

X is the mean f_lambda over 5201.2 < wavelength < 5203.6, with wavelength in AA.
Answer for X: 8.61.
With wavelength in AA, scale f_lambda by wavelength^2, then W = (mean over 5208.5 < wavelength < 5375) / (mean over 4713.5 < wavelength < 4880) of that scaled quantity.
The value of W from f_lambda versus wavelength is 1.29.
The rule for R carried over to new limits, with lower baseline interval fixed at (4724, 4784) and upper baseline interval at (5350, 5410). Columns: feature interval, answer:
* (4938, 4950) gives -0.04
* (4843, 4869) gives 0.09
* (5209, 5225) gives 0.11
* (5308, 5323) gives -0.05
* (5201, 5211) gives 0.20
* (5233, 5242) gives 0.02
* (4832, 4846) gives 0.01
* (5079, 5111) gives 0.11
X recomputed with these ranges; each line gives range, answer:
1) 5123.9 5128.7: 8.6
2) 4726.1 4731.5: 9.42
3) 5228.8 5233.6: 9.75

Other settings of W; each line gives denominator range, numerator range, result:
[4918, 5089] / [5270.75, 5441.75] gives 1.27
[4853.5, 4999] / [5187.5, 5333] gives 1.17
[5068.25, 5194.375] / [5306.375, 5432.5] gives 1.33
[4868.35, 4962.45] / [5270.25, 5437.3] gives 1.27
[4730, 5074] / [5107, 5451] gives 1.18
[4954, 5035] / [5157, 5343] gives 1.13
